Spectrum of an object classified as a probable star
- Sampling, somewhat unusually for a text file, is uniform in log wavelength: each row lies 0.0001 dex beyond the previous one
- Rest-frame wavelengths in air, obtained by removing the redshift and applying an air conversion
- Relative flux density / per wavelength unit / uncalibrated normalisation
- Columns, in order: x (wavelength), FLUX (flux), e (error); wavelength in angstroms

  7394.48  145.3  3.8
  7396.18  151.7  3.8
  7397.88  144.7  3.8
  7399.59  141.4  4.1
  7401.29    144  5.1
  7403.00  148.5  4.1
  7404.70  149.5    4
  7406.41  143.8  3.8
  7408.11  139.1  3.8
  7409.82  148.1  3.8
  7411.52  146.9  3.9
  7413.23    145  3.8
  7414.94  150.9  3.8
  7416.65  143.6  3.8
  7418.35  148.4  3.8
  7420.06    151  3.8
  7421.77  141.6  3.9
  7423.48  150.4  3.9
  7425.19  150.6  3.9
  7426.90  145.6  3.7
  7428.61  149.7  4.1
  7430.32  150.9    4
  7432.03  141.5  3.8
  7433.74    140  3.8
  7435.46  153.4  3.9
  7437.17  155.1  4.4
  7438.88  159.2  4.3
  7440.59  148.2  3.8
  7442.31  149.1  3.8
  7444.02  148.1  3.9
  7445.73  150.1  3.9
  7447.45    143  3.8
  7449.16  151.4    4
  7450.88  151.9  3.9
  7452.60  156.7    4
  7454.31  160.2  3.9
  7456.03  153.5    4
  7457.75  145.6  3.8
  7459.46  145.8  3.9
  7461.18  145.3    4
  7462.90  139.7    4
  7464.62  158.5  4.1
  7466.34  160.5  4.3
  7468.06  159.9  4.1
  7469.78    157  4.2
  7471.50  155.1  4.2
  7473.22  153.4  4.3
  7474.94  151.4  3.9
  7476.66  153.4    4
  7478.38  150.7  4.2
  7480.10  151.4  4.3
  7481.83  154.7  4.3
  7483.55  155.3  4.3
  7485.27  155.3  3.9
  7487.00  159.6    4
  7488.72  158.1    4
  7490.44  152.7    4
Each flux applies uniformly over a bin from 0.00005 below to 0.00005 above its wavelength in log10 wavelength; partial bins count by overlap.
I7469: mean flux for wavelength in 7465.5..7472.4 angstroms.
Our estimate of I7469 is 158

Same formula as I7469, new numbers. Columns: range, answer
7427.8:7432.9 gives 147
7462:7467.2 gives 153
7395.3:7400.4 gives 146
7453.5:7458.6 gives 153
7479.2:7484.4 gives 154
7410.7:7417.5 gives 147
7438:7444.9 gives 151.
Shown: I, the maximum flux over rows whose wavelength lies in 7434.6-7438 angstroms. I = 155.1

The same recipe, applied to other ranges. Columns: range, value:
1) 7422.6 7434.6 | 150.9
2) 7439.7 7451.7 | 151.9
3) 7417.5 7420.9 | 151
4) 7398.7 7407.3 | 149.5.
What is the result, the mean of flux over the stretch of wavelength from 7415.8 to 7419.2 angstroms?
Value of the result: 146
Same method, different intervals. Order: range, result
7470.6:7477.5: 153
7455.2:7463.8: 146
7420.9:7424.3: 146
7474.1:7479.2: 152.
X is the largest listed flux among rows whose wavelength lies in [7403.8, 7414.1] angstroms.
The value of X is 149.5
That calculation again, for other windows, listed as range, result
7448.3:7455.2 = 160.2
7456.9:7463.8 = 145.8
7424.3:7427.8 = 150.6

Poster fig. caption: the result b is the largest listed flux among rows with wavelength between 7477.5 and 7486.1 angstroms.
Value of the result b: 155.3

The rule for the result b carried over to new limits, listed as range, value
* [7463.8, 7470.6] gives 160.5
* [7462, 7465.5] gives 158.5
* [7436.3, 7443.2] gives 159.2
